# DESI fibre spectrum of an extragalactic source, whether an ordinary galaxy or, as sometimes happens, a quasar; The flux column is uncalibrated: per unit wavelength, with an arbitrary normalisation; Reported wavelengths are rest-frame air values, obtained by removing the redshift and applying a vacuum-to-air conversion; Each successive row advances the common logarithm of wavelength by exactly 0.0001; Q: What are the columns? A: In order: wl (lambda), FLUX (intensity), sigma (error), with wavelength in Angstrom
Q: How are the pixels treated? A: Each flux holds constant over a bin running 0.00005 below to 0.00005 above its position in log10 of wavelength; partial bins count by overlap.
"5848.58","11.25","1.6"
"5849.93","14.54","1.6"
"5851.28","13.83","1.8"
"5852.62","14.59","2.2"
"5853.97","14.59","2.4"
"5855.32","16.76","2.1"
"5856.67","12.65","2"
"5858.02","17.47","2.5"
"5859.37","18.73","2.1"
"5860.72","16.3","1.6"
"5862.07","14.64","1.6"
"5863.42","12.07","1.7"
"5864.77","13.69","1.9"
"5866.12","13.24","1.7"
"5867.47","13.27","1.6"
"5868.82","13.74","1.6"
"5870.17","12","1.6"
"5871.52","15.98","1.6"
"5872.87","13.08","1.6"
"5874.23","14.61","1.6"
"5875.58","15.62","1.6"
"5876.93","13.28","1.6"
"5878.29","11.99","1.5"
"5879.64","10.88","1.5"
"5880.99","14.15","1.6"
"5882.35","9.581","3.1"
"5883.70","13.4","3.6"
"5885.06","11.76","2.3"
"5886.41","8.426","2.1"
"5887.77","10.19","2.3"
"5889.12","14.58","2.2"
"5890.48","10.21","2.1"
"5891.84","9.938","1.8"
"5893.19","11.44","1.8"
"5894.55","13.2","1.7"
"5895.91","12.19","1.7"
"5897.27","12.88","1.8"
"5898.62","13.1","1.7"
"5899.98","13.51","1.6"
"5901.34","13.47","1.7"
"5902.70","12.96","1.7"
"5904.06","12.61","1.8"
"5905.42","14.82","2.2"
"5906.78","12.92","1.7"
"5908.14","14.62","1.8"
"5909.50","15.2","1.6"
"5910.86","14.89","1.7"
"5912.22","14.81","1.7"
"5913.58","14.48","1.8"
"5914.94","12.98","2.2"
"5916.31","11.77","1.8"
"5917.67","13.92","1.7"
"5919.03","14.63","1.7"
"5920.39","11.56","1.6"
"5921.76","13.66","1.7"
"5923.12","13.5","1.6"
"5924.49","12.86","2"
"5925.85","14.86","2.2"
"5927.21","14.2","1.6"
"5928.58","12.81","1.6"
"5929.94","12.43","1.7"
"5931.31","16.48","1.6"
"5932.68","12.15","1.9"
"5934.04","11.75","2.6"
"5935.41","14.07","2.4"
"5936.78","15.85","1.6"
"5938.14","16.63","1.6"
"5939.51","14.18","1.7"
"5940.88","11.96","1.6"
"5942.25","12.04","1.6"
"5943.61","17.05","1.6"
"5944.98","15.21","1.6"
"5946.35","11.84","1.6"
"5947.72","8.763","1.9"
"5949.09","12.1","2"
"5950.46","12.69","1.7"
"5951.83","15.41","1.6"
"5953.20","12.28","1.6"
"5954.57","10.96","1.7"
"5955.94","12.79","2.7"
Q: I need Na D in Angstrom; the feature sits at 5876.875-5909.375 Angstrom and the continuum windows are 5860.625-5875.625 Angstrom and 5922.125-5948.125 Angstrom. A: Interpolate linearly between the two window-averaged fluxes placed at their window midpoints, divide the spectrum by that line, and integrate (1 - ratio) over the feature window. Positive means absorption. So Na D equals 3.3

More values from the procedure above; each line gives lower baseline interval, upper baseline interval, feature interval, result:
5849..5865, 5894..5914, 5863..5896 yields 4.3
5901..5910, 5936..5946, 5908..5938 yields 0.7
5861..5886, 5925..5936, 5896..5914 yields -0.5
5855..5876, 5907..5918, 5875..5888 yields 2.2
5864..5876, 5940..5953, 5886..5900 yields 1.9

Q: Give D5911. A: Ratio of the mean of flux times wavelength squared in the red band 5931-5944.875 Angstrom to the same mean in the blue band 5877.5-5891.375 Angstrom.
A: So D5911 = 1.26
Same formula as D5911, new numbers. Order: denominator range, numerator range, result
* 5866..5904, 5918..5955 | 1.09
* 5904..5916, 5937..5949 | 0.96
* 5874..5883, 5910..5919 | 1.10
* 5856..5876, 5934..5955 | 0.95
